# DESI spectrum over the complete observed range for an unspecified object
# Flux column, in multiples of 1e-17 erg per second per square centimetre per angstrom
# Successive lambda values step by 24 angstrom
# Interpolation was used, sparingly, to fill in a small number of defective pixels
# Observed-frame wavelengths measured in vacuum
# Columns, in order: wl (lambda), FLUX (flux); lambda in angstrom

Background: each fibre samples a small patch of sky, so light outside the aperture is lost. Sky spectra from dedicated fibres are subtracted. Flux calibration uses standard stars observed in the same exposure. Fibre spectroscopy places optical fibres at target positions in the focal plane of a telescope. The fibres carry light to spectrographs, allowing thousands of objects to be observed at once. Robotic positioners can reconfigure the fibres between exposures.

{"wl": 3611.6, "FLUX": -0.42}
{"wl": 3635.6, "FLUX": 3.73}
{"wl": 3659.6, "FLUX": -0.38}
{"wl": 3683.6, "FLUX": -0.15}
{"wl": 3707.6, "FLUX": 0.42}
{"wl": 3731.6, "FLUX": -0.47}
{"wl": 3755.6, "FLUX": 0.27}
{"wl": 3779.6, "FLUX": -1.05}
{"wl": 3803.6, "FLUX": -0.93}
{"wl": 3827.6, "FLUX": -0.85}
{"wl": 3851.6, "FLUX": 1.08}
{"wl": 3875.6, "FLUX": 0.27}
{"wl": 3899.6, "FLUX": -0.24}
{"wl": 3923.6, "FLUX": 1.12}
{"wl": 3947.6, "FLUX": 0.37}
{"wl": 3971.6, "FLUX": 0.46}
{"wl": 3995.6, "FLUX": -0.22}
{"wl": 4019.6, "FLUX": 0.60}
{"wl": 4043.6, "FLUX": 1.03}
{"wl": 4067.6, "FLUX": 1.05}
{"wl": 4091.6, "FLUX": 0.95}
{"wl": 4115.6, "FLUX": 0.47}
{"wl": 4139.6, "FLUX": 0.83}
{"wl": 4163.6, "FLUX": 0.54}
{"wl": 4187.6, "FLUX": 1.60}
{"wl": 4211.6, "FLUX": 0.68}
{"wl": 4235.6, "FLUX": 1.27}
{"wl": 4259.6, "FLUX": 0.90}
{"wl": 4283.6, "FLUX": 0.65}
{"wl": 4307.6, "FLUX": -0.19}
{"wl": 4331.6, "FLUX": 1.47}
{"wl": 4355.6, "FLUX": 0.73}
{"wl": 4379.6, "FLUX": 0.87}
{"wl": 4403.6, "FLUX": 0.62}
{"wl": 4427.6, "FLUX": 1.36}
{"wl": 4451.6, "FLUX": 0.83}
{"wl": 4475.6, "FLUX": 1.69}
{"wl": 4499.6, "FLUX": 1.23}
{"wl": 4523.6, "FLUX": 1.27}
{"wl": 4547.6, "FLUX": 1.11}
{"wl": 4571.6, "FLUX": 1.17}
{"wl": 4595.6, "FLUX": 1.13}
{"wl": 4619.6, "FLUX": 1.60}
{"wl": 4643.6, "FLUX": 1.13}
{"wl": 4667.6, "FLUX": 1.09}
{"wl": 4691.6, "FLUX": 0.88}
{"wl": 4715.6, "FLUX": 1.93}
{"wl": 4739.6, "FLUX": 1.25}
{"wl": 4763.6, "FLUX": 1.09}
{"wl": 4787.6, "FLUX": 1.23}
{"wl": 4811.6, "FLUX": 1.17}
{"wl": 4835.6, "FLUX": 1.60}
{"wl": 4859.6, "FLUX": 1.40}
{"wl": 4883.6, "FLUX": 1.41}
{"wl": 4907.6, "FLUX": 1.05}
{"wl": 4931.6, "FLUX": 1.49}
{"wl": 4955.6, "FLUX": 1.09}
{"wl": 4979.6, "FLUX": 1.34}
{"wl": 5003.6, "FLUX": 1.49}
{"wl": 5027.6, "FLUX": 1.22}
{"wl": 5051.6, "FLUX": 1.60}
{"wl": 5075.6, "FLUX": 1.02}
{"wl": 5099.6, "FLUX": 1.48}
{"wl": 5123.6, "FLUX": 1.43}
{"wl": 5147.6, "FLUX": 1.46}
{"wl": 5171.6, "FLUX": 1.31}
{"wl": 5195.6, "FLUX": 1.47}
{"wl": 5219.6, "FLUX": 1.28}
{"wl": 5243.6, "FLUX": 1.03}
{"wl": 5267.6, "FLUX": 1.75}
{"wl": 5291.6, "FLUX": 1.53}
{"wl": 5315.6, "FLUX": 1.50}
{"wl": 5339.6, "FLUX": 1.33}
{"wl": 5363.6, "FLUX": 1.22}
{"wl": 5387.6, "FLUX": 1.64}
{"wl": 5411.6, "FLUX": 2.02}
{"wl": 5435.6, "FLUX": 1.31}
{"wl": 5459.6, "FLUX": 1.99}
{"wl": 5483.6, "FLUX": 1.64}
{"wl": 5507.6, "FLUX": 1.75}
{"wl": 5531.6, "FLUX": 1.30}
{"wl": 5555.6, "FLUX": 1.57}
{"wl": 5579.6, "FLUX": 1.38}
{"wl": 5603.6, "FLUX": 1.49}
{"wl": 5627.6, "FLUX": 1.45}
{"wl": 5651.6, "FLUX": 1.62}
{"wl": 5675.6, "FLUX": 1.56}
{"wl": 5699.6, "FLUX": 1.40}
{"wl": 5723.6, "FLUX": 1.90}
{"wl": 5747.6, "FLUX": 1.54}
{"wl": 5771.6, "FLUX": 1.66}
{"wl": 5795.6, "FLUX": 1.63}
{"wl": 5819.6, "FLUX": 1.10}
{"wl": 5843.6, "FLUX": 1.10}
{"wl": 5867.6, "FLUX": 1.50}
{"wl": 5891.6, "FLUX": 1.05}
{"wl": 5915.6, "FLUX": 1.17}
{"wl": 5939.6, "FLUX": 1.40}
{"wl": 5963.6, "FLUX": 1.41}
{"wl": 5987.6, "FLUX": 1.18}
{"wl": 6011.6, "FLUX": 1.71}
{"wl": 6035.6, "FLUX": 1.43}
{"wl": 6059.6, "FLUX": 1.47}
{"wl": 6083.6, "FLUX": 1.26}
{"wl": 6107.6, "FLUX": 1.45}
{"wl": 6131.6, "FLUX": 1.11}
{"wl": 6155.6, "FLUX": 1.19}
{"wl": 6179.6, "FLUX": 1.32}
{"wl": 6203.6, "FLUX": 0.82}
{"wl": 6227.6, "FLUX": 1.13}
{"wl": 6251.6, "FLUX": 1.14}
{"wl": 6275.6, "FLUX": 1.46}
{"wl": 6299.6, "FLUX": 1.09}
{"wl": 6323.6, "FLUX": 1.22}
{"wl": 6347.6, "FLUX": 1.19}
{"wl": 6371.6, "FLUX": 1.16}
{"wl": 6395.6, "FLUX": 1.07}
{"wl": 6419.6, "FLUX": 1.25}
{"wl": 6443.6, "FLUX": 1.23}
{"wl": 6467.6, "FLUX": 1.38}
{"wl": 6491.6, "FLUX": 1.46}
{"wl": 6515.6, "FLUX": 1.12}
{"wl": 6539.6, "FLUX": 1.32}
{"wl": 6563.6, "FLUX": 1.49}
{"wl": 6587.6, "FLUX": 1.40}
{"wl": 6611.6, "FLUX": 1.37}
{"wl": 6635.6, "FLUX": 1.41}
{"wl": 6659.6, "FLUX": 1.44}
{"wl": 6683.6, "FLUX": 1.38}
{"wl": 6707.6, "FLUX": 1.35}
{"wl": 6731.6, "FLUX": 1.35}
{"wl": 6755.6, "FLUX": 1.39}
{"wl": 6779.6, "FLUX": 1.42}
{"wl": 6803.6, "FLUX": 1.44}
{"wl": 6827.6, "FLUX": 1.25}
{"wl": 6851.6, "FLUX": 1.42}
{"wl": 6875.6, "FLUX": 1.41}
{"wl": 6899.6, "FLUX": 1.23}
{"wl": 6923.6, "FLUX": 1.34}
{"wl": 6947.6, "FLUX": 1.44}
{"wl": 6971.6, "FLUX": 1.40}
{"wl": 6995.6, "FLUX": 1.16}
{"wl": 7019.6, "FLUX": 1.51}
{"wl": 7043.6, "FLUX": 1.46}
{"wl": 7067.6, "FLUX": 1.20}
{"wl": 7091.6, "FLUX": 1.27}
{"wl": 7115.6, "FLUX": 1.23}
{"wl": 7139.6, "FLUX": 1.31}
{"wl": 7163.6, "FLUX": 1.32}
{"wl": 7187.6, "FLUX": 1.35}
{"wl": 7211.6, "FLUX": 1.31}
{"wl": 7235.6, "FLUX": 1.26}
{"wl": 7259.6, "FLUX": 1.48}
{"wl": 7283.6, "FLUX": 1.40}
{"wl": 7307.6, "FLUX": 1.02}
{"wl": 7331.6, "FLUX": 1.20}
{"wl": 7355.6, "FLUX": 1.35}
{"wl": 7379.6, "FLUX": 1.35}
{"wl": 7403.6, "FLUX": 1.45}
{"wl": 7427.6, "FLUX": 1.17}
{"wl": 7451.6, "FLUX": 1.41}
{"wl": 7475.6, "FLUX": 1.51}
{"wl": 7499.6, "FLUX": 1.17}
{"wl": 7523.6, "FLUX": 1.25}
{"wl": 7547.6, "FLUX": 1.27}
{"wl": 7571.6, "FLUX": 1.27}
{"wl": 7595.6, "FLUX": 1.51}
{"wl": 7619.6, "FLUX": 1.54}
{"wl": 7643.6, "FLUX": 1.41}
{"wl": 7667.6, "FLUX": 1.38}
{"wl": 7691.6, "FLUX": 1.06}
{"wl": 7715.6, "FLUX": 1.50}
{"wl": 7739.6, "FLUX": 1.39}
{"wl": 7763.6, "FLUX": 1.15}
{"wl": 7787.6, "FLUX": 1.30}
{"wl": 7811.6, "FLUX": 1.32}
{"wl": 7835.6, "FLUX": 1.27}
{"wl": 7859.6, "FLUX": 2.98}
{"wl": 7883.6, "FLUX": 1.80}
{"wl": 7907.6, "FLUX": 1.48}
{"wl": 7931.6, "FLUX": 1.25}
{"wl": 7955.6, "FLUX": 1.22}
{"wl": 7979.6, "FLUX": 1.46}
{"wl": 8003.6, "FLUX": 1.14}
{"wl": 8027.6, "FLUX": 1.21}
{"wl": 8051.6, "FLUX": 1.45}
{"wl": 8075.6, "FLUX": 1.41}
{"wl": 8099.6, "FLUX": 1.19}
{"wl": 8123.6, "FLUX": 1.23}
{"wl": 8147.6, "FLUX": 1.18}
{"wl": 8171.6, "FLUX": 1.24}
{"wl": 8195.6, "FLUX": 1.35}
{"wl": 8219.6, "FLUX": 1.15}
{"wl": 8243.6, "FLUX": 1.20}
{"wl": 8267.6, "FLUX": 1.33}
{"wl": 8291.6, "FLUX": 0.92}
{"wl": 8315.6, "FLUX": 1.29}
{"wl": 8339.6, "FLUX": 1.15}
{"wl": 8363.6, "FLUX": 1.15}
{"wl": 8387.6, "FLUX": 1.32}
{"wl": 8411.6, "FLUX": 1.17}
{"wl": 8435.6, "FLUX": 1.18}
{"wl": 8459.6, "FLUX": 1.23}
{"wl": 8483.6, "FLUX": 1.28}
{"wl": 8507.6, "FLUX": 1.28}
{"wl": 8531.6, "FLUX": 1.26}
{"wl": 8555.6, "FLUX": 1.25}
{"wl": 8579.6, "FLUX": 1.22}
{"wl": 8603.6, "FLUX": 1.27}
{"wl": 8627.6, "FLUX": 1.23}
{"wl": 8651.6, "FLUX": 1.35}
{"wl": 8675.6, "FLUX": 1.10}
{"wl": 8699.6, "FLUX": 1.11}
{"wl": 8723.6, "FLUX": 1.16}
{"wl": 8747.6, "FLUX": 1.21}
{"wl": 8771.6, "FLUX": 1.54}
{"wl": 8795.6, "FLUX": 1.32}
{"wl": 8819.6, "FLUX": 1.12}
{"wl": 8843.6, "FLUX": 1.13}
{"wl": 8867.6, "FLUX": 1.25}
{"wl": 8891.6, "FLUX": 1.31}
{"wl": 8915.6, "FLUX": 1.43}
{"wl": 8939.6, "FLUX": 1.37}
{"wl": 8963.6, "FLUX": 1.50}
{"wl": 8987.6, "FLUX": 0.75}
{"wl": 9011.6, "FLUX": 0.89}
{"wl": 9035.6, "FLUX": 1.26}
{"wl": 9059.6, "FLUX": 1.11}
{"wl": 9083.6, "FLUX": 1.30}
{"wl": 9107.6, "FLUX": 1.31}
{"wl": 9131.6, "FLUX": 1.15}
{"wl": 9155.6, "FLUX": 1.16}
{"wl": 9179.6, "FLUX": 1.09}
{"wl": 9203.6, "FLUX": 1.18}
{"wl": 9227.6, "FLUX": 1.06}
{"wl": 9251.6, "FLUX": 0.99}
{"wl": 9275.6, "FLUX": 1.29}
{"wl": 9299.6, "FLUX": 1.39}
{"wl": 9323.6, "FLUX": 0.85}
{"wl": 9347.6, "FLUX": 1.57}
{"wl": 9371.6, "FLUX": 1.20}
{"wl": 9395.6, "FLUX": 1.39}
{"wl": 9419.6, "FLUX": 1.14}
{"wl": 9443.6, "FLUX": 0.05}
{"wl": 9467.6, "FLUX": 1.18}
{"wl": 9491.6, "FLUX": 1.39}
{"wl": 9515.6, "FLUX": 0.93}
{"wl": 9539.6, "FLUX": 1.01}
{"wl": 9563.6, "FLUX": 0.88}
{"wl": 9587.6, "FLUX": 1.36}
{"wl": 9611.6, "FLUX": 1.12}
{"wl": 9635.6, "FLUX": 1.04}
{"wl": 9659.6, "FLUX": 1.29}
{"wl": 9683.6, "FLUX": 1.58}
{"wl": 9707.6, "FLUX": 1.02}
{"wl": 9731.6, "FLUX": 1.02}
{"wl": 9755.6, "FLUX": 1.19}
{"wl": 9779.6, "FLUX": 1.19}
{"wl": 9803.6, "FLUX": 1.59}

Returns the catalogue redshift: 0.198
